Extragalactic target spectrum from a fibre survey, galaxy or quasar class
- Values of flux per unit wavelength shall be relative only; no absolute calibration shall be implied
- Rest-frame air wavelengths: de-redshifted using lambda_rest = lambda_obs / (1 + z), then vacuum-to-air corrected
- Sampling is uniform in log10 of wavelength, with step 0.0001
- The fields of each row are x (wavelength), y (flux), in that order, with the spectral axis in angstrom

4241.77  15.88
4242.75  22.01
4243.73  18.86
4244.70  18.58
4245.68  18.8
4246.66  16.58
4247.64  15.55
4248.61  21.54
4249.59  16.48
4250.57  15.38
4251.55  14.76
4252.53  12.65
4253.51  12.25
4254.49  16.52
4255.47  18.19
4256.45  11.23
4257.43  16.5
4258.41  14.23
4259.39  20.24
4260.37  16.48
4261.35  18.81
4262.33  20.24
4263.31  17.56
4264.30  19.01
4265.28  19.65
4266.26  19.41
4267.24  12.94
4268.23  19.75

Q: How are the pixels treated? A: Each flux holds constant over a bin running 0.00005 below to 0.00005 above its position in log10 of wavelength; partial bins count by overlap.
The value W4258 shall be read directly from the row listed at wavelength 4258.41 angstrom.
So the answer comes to 14.23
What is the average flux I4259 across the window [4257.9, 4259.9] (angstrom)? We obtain 17.2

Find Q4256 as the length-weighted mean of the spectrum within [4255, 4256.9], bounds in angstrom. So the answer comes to 14.7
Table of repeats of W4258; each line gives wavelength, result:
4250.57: 15.38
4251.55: 14.76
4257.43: 16.5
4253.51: 12.25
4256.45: 11.23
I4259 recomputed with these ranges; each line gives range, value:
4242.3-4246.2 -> 19.5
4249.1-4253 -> 14.8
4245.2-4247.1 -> 17.7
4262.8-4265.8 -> 18.7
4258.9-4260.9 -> 18.4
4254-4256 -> 17.2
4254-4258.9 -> 15.3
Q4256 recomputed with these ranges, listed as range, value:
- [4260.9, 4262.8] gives 19.5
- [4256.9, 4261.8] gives 17.2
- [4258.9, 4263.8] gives 18.7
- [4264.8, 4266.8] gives 19.4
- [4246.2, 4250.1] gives 17.5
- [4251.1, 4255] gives 14.1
